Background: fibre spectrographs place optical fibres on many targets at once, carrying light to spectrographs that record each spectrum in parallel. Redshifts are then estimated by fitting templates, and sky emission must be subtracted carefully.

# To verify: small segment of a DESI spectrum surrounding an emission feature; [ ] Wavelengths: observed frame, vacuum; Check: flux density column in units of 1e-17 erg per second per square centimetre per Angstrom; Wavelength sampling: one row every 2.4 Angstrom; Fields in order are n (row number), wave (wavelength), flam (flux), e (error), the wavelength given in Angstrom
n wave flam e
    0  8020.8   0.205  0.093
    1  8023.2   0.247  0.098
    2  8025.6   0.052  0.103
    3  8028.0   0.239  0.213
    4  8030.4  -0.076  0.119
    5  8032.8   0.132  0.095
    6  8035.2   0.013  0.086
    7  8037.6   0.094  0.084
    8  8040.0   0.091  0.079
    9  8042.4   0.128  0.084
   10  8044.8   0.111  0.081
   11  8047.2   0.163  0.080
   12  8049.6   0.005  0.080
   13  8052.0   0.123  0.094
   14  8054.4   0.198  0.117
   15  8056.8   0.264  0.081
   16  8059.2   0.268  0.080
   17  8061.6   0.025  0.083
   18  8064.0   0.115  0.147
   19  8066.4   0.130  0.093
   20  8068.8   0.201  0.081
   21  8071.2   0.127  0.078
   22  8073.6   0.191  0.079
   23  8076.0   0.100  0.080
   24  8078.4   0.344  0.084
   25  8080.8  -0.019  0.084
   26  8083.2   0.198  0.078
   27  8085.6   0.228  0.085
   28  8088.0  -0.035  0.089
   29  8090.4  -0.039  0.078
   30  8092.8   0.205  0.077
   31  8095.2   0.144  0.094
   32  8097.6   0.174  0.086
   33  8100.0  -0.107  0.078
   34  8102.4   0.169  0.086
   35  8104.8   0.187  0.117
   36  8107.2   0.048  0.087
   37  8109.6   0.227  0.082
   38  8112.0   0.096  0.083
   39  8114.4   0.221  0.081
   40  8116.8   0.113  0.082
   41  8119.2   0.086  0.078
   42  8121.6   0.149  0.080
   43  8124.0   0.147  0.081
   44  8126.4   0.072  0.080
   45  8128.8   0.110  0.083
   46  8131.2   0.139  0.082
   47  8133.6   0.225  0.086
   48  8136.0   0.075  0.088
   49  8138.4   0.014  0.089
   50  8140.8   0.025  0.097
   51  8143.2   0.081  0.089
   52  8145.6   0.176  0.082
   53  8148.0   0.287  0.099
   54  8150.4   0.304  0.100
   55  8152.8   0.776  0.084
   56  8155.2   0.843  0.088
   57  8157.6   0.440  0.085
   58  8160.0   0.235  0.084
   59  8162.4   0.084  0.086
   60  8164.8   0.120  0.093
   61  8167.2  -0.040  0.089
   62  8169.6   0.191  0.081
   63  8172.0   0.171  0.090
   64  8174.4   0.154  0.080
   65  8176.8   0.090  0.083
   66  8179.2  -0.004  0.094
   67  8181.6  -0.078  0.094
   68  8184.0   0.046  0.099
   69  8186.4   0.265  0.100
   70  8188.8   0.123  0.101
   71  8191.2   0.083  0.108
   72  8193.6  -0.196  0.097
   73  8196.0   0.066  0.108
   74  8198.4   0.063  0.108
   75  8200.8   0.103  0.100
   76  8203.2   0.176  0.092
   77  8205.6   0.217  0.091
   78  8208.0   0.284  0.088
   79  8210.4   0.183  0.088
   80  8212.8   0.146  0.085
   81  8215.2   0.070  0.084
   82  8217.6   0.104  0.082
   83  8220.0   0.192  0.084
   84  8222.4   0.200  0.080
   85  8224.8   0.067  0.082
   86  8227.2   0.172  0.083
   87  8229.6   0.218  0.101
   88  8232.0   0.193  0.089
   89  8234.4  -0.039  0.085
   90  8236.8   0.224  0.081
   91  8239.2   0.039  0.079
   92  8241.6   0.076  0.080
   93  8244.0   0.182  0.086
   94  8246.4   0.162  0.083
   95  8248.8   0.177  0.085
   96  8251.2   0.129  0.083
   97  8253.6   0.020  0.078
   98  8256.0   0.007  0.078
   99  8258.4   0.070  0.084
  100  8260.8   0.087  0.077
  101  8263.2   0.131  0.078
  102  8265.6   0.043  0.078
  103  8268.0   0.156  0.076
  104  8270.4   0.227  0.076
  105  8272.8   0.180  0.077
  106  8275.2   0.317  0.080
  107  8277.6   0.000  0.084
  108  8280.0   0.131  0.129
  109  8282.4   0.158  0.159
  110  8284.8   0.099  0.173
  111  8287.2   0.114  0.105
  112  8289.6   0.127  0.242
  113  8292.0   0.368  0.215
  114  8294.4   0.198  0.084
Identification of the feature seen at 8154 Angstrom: H-gamma 4340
